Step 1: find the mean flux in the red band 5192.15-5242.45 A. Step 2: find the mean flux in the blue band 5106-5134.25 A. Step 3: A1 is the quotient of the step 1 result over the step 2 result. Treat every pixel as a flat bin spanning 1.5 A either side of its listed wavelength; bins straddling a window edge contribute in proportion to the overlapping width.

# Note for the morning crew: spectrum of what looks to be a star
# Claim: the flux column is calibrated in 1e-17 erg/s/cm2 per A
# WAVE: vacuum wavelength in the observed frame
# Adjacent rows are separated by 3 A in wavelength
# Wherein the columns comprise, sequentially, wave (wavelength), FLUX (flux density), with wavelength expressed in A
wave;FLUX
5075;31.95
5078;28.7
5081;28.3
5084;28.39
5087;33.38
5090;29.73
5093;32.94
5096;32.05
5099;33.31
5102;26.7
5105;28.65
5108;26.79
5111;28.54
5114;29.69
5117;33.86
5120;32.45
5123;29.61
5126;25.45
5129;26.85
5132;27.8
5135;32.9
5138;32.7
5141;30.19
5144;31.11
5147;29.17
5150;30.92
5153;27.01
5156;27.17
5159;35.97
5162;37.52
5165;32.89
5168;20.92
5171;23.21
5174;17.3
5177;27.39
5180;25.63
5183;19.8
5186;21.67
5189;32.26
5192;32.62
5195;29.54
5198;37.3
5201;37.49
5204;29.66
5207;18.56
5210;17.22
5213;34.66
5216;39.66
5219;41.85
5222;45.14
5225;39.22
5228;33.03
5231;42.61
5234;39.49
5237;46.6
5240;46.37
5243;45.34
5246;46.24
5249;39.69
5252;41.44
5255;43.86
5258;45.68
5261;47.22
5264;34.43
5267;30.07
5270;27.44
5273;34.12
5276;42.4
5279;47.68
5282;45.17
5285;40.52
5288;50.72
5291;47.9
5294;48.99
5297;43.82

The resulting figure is 1.2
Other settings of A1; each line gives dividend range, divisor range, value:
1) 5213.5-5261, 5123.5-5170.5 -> 1.43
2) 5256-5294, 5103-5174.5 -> 1.42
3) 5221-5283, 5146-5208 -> 1.45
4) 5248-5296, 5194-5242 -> 1.15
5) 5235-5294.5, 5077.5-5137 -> 1.42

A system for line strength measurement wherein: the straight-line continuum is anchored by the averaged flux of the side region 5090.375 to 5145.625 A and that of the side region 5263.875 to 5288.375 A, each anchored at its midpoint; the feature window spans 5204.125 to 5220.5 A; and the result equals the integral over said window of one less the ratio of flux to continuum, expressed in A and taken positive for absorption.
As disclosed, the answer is 2.3 A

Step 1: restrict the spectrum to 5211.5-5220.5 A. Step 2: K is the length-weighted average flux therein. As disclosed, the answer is 38.7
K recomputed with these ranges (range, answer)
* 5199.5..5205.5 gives 33.6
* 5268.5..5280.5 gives 37.9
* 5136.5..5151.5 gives 30.8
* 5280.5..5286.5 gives 42.8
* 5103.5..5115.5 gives 28.4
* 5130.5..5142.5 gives 30.9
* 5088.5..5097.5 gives 31.6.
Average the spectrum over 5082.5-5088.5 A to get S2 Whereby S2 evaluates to 30.9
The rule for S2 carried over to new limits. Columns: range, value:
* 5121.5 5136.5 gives 28.5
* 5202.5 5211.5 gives 21.8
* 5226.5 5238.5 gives 40.4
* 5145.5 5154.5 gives 29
